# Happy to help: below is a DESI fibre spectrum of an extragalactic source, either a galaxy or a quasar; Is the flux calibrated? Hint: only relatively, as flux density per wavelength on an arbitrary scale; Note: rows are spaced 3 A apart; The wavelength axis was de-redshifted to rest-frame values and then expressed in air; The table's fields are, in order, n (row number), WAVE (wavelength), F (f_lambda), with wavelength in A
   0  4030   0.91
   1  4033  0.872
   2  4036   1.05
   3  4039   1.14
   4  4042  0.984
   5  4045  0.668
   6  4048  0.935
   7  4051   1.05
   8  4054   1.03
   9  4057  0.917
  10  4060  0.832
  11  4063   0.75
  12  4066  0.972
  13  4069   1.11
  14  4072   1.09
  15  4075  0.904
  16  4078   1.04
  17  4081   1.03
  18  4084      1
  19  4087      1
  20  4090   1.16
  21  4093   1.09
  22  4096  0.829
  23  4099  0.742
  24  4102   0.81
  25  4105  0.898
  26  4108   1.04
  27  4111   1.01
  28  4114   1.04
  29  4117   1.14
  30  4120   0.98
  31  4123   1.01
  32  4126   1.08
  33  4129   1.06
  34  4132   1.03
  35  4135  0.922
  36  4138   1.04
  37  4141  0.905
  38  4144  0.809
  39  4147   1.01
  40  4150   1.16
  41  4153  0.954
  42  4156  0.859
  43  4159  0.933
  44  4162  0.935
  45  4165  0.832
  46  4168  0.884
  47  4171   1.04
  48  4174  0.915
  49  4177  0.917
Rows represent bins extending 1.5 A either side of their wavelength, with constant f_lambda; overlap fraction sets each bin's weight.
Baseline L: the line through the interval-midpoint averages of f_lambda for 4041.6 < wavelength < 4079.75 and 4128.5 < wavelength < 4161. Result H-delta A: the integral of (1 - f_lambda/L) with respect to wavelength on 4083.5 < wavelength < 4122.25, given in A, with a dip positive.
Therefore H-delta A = -1.0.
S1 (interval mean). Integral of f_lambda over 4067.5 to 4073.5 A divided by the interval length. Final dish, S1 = 1.1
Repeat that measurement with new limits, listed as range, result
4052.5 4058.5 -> 0.974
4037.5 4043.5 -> 1.06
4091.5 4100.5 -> 0.887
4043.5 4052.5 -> 0.884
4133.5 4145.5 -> 0.919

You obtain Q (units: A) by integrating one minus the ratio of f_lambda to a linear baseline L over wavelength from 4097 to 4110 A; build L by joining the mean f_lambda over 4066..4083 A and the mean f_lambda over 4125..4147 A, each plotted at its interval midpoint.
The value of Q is 1.7 A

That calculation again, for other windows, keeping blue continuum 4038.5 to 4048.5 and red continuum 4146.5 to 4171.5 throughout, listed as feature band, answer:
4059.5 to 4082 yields -1.23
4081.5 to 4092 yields -1.44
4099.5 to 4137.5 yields -2.39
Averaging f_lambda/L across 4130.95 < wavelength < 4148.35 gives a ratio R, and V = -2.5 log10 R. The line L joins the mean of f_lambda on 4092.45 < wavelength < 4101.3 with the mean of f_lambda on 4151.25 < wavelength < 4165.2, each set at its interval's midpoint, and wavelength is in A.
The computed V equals -0.06 mag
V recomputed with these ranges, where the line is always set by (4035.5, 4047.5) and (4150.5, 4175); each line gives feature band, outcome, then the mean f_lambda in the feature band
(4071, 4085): -0.074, 1.01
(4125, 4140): -0.096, 1.02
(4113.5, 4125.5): -0.120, 1.05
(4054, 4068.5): 0.054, 0.901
